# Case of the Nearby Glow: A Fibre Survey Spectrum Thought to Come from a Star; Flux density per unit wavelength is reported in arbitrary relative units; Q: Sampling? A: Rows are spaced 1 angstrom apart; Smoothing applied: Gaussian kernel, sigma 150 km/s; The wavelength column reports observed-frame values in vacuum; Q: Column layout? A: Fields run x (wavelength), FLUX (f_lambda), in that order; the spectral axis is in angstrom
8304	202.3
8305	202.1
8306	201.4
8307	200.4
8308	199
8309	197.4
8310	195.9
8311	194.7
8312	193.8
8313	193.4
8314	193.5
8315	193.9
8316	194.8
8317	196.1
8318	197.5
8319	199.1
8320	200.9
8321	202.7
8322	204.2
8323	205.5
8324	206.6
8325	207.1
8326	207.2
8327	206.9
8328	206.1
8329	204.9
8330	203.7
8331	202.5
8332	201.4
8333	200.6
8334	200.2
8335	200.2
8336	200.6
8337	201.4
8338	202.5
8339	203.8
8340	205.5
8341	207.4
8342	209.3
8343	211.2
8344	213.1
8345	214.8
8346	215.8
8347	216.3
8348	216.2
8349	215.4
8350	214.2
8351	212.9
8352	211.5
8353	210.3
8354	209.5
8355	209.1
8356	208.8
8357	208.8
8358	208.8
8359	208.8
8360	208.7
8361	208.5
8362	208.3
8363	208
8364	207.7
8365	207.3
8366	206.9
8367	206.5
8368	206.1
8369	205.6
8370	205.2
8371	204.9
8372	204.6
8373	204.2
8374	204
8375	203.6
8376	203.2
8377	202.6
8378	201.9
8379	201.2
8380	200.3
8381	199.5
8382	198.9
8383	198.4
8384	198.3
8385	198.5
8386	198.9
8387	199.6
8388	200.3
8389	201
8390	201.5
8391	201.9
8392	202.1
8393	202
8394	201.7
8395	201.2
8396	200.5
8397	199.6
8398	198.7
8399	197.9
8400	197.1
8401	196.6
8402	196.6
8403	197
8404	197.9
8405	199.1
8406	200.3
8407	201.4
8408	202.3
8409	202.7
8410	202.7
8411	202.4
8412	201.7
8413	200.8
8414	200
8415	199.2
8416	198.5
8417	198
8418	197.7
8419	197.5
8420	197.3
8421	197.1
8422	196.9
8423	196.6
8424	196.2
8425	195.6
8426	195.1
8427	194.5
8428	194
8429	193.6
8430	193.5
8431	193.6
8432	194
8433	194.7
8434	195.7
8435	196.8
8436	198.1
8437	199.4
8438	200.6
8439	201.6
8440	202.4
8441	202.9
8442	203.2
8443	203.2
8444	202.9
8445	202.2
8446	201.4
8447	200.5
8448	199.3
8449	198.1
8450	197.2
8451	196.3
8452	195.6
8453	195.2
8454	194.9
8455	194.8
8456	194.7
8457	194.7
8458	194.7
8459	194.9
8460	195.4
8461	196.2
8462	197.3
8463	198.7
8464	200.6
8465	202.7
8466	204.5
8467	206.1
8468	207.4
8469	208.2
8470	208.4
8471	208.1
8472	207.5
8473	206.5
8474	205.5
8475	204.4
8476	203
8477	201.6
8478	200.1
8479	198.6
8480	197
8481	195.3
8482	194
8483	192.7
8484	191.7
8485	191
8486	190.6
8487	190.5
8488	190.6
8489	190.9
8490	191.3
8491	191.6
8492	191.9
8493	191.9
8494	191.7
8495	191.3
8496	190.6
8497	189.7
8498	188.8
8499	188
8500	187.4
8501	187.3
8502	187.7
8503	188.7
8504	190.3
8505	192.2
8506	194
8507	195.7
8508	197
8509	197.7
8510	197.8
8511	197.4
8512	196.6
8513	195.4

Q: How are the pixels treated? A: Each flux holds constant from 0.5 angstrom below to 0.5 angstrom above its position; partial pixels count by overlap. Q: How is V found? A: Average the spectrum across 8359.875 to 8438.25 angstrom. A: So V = 200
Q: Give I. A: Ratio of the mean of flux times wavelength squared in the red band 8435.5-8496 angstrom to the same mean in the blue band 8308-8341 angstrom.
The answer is 1.02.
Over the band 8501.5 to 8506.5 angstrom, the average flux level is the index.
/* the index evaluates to 191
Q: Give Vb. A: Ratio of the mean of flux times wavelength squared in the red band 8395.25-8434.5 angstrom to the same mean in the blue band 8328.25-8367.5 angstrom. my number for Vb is 0.97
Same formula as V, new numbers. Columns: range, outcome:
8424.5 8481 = 199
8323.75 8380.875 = 207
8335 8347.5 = 208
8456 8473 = 202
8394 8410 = 199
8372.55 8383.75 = 202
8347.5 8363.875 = 210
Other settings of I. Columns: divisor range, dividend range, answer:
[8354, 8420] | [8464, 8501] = 1.00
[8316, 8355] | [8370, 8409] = 0.98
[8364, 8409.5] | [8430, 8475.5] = 1.01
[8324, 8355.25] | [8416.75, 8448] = 0.97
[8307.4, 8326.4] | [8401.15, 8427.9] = 1.02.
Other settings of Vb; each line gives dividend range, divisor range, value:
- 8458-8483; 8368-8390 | 1.02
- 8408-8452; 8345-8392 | 0.98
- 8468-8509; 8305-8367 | 0.99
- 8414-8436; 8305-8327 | 1.01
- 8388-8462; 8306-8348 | 1.00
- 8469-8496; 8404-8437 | 1.01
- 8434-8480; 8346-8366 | 0.98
